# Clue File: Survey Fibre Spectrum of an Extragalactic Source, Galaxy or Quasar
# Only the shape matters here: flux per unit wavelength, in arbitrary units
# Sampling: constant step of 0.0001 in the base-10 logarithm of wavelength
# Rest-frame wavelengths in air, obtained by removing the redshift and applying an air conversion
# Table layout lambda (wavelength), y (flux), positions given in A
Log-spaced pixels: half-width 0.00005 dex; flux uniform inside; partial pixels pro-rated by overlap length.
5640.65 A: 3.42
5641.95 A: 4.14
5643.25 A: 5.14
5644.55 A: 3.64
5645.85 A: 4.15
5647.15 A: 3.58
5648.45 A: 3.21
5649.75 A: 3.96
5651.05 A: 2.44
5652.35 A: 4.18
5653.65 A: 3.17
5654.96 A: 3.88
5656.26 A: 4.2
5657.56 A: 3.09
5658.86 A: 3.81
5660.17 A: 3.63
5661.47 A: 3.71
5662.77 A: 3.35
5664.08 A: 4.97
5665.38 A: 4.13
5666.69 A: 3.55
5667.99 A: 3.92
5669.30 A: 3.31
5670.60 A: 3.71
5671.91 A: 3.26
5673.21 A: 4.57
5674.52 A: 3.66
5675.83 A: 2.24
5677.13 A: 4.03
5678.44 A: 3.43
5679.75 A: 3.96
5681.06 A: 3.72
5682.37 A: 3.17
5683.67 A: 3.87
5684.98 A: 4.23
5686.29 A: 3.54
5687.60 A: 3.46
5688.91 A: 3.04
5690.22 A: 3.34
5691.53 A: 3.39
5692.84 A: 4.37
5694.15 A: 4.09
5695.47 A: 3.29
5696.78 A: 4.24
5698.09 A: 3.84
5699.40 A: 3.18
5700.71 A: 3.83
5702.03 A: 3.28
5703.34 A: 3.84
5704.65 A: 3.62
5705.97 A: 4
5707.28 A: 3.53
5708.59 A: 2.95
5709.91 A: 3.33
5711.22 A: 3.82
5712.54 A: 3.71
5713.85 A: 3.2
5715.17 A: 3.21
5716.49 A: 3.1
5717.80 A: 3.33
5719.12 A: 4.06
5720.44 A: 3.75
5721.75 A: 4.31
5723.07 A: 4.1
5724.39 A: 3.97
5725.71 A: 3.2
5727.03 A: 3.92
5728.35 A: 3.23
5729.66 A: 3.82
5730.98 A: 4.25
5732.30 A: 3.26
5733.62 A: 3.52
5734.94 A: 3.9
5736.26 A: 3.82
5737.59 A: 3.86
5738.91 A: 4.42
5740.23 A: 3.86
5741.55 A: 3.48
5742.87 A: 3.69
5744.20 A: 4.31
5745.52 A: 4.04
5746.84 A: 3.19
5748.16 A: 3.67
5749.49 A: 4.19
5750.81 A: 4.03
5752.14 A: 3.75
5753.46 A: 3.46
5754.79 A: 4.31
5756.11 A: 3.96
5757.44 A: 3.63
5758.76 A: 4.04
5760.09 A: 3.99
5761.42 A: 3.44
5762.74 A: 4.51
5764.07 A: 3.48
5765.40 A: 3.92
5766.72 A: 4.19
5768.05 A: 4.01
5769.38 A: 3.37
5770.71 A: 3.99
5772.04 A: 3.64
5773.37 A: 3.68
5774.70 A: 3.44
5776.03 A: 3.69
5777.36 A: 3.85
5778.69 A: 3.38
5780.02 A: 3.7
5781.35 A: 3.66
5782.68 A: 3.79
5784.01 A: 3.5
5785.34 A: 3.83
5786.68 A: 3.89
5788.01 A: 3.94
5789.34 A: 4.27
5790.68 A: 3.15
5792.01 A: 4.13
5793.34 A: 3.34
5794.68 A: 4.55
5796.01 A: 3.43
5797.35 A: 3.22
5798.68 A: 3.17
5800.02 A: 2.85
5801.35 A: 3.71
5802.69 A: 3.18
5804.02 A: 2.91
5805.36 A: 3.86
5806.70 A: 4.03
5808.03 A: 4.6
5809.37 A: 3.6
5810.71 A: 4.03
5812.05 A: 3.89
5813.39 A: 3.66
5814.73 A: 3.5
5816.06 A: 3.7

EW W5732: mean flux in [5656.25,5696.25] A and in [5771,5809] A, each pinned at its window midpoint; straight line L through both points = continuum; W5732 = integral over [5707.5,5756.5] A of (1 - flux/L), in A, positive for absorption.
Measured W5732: -0.81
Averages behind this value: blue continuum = 3.67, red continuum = 3.66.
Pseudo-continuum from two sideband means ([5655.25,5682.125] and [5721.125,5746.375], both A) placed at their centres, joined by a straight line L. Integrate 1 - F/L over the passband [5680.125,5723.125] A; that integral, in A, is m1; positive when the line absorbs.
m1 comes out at 1.67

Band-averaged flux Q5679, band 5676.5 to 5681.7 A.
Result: 3.78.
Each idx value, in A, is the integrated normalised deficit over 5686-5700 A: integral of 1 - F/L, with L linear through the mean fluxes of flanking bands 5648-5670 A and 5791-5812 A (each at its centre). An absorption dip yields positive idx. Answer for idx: 0.2 A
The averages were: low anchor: 3.68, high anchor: 3.64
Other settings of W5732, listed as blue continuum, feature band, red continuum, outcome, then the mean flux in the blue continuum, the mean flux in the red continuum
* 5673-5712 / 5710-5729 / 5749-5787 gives 0.3 A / 3.62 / 3.8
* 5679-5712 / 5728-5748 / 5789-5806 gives -1.1 A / 3.64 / 3.51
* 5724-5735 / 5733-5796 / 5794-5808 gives -3.7 A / 3.66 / 3.54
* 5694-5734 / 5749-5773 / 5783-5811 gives -1.5 A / 3.63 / 3.67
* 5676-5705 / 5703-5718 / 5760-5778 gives 0.9 A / 3.65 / 3.79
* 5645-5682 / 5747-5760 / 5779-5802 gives -0.8 A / 3.67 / 3.65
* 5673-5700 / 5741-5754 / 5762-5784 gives -0.2 A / 3.64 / 3.76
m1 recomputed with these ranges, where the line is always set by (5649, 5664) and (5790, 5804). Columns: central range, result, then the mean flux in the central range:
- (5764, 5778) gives -1.13 A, 3.76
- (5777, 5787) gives -0.64 A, 3.69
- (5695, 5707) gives -0.36 A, 3.68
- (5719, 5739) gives -1.56 A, 3.81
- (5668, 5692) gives 0.27 A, 3.56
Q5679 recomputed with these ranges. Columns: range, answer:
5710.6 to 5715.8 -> 3.48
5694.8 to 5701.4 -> 3.67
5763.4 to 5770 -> 3.8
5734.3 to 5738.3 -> 3.86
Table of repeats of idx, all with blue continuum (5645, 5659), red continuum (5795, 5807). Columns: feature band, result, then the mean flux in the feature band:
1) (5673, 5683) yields 0.0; 3.55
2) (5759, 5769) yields -1.4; 3.92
